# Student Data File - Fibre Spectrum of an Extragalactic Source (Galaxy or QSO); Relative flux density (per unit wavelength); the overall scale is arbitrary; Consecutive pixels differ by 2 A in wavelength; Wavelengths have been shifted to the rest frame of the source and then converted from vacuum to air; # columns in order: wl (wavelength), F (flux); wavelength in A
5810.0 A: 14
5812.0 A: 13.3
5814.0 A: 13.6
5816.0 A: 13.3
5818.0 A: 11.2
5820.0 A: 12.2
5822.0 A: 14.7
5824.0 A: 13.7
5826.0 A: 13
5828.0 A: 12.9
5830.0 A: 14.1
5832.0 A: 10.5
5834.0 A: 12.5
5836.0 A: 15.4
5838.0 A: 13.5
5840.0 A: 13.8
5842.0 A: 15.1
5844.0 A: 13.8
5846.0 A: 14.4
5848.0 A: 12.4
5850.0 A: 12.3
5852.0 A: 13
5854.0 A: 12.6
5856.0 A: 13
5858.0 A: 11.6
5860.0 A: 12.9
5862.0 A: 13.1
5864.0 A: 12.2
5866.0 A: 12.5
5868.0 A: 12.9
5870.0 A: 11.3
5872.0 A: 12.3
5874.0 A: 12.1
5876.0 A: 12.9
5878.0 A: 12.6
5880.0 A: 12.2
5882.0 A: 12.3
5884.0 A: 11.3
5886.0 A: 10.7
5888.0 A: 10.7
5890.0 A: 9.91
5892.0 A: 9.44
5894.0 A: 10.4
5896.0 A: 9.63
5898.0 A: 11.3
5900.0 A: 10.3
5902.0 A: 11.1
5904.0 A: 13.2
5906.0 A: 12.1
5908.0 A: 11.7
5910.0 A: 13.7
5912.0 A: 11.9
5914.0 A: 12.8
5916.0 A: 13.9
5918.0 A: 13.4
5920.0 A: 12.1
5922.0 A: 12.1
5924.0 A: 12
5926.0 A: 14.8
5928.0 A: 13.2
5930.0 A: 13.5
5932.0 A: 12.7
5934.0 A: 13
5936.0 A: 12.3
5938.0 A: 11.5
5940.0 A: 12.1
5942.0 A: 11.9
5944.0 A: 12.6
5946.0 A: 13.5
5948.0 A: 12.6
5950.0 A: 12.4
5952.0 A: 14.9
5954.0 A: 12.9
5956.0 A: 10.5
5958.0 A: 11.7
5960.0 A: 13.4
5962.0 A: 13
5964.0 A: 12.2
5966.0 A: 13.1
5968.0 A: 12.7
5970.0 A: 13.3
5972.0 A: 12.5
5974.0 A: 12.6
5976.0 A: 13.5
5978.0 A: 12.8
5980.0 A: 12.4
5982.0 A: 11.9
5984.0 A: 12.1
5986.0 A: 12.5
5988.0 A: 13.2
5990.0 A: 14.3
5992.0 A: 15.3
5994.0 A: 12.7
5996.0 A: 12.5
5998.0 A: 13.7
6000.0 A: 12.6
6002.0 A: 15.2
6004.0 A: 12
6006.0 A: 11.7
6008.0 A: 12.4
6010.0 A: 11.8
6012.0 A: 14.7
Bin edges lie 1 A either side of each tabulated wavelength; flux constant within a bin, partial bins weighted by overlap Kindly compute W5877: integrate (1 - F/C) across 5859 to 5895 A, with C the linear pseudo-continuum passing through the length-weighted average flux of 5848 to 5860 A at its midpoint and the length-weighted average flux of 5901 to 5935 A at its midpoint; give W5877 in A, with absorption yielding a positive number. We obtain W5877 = 2.4 A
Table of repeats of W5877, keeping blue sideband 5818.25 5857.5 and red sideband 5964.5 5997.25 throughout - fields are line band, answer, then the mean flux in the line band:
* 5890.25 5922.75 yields 3.31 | 11.8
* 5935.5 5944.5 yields 0.69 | 12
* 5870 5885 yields 1.13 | 12.2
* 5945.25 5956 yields 0.02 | 13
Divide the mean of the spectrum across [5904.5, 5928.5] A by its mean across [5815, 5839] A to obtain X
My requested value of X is 0.98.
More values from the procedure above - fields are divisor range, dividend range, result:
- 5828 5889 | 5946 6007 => 1.02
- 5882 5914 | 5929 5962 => 1.12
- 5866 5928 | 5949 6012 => 1.08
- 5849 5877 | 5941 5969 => 1.02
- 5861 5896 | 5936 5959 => 1.07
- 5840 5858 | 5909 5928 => 0.98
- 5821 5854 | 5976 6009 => 0.97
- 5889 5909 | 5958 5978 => 1.18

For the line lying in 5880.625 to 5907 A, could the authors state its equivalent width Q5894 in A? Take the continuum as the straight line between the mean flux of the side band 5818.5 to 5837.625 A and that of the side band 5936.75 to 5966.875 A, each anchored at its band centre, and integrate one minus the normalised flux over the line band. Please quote 3.8 A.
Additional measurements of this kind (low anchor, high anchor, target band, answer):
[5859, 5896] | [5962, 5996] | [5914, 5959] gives -1.08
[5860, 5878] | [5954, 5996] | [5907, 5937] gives -0.61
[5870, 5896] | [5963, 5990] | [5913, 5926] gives -1.09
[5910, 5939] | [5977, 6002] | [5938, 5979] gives 0.90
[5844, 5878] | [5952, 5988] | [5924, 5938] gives -0.46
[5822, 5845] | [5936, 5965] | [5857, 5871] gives 0.96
